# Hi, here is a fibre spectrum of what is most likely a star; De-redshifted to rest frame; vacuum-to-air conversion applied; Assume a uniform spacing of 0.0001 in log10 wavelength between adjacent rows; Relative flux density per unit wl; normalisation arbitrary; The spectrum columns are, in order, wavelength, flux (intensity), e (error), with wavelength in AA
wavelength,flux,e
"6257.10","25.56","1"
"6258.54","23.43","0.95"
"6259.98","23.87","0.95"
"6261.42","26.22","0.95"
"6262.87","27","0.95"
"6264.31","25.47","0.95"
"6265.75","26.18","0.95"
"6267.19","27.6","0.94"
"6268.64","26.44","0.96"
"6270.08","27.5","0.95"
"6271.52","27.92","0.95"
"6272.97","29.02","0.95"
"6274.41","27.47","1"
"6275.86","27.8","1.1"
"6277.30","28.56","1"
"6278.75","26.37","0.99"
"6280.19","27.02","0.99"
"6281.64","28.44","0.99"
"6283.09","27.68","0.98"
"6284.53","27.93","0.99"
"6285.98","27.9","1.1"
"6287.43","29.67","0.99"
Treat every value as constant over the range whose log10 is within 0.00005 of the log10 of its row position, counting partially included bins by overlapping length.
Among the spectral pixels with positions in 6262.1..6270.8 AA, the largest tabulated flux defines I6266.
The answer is 27.6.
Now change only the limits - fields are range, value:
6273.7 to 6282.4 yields 28.56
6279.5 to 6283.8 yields 28.44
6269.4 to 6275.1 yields 29.02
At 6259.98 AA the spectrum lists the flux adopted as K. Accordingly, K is 23.87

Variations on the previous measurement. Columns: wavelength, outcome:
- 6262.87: 27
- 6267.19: 27.6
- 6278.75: 26.37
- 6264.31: 25.47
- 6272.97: 29.02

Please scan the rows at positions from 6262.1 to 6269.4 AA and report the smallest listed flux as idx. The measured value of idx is 25.47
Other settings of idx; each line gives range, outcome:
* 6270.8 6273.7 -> 27.92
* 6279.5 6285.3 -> 27.02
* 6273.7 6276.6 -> 27.47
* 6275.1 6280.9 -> 26.37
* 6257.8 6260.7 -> 23.43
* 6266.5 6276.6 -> 26.44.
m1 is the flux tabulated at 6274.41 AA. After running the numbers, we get 27.47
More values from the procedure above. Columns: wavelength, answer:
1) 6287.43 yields 29.67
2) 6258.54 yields 23.43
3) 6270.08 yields 27.5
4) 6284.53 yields 27.93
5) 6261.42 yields 26.22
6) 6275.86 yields 27.8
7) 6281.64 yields 28.44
